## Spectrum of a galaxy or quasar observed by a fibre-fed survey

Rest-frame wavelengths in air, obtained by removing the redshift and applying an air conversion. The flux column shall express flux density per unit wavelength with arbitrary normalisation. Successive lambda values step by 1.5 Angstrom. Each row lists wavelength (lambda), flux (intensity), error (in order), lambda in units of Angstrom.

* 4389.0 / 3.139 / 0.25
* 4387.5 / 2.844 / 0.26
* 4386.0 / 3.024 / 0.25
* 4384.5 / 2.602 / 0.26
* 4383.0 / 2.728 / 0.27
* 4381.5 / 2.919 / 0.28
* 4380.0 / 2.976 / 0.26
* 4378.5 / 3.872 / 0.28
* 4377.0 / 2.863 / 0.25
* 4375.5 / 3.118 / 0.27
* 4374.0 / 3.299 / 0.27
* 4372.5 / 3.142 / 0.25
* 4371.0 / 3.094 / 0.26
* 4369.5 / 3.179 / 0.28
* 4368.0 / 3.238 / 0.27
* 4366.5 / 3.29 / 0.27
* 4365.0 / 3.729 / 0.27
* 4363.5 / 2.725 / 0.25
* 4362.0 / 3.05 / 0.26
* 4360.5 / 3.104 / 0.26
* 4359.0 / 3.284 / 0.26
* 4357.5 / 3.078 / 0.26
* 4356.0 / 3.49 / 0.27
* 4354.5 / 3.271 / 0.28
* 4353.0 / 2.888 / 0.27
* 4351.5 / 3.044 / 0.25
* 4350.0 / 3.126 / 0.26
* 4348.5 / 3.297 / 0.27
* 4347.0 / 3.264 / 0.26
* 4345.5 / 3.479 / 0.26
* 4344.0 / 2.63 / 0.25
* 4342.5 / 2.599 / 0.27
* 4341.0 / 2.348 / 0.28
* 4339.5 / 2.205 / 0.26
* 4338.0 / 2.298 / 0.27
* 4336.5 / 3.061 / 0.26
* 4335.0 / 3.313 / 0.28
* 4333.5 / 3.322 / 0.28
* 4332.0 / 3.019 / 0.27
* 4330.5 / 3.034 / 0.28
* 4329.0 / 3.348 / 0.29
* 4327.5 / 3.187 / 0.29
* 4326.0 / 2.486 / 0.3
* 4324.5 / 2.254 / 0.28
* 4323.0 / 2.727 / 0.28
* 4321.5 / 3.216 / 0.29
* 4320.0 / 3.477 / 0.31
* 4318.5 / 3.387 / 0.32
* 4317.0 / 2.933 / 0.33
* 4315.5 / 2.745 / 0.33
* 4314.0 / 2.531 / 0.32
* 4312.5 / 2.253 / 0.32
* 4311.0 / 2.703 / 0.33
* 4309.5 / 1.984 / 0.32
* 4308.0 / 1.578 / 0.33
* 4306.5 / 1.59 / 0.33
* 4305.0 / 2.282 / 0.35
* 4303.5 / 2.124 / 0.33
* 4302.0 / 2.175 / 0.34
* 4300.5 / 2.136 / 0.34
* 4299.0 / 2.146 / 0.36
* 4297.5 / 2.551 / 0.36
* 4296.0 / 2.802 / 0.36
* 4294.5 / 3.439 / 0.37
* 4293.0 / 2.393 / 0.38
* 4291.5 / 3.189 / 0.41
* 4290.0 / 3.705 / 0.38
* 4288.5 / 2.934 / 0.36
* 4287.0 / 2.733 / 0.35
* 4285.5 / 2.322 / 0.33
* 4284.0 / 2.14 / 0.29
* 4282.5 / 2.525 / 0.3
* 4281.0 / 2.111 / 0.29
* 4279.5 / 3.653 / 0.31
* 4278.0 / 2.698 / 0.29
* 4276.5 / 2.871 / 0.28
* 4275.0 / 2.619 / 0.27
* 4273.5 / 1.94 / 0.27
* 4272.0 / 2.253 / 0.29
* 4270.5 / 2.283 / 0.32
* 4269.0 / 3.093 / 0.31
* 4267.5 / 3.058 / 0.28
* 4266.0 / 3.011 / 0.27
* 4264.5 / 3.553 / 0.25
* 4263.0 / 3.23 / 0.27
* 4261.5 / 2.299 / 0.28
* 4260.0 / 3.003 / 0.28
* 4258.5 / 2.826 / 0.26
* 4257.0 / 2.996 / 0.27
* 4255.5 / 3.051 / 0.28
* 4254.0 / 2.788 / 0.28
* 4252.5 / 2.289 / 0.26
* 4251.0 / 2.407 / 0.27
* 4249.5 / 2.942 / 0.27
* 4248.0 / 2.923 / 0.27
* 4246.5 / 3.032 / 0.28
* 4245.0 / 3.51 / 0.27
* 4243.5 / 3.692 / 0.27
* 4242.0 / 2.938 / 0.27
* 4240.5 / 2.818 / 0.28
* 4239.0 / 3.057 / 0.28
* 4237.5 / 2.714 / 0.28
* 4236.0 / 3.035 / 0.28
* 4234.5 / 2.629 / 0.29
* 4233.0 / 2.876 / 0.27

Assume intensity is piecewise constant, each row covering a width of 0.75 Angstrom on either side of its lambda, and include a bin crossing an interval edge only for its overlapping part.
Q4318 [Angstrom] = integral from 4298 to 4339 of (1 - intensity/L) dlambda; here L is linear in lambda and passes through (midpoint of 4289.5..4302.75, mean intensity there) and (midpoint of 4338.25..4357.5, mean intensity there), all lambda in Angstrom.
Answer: 2.7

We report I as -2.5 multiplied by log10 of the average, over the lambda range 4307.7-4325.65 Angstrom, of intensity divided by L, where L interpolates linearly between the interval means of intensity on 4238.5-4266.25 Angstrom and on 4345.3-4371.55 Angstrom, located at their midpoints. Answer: 0.16 mag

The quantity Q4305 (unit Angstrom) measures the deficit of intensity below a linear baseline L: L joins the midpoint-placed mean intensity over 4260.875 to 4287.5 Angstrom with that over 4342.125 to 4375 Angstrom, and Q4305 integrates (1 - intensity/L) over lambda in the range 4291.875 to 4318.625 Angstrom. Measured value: 4.1 Angstrom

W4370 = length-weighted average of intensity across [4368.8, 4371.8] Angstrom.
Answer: 3.14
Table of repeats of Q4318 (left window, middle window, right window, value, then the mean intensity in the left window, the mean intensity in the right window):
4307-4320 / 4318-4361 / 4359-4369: -1.9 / 2.55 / 3.2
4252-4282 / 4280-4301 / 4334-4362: 1.3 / 2.78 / 2.99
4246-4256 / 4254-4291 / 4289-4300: 0.3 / 2.76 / 2.87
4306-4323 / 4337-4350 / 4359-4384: 0.4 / 2.6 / 3.14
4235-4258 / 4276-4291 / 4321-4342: 0.6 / 2.94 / 2.84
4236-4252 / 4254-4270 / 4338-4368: 0.1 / 2.99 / 3.03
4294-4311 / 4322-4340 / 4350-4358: -0.8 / 2.26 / 3.15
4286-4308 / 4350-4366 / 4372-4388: -1.4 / 2.55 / 3.04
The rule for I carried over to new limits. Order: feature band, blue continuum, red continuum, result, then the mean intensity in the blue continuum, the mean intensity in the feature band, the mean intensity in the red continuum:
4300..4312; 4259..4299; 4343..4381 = 0.37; 2.77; 2.07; 3.18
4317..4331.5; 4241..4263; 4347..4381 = 0.03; 2.92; 3.01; 3.19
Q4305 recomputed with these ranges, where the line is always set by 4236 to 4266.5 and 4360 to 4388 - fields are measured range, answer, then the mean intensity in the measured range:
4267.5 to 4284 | 2.10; 2.6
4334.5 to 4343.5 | 1.29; 2.62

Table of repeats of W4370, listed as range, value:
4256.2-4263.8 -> 2.88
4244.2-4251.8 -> 2.96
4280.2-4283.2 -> 2.34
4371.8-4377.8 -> 3.11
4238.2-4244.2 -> 3.12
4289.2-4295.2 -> 3.18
